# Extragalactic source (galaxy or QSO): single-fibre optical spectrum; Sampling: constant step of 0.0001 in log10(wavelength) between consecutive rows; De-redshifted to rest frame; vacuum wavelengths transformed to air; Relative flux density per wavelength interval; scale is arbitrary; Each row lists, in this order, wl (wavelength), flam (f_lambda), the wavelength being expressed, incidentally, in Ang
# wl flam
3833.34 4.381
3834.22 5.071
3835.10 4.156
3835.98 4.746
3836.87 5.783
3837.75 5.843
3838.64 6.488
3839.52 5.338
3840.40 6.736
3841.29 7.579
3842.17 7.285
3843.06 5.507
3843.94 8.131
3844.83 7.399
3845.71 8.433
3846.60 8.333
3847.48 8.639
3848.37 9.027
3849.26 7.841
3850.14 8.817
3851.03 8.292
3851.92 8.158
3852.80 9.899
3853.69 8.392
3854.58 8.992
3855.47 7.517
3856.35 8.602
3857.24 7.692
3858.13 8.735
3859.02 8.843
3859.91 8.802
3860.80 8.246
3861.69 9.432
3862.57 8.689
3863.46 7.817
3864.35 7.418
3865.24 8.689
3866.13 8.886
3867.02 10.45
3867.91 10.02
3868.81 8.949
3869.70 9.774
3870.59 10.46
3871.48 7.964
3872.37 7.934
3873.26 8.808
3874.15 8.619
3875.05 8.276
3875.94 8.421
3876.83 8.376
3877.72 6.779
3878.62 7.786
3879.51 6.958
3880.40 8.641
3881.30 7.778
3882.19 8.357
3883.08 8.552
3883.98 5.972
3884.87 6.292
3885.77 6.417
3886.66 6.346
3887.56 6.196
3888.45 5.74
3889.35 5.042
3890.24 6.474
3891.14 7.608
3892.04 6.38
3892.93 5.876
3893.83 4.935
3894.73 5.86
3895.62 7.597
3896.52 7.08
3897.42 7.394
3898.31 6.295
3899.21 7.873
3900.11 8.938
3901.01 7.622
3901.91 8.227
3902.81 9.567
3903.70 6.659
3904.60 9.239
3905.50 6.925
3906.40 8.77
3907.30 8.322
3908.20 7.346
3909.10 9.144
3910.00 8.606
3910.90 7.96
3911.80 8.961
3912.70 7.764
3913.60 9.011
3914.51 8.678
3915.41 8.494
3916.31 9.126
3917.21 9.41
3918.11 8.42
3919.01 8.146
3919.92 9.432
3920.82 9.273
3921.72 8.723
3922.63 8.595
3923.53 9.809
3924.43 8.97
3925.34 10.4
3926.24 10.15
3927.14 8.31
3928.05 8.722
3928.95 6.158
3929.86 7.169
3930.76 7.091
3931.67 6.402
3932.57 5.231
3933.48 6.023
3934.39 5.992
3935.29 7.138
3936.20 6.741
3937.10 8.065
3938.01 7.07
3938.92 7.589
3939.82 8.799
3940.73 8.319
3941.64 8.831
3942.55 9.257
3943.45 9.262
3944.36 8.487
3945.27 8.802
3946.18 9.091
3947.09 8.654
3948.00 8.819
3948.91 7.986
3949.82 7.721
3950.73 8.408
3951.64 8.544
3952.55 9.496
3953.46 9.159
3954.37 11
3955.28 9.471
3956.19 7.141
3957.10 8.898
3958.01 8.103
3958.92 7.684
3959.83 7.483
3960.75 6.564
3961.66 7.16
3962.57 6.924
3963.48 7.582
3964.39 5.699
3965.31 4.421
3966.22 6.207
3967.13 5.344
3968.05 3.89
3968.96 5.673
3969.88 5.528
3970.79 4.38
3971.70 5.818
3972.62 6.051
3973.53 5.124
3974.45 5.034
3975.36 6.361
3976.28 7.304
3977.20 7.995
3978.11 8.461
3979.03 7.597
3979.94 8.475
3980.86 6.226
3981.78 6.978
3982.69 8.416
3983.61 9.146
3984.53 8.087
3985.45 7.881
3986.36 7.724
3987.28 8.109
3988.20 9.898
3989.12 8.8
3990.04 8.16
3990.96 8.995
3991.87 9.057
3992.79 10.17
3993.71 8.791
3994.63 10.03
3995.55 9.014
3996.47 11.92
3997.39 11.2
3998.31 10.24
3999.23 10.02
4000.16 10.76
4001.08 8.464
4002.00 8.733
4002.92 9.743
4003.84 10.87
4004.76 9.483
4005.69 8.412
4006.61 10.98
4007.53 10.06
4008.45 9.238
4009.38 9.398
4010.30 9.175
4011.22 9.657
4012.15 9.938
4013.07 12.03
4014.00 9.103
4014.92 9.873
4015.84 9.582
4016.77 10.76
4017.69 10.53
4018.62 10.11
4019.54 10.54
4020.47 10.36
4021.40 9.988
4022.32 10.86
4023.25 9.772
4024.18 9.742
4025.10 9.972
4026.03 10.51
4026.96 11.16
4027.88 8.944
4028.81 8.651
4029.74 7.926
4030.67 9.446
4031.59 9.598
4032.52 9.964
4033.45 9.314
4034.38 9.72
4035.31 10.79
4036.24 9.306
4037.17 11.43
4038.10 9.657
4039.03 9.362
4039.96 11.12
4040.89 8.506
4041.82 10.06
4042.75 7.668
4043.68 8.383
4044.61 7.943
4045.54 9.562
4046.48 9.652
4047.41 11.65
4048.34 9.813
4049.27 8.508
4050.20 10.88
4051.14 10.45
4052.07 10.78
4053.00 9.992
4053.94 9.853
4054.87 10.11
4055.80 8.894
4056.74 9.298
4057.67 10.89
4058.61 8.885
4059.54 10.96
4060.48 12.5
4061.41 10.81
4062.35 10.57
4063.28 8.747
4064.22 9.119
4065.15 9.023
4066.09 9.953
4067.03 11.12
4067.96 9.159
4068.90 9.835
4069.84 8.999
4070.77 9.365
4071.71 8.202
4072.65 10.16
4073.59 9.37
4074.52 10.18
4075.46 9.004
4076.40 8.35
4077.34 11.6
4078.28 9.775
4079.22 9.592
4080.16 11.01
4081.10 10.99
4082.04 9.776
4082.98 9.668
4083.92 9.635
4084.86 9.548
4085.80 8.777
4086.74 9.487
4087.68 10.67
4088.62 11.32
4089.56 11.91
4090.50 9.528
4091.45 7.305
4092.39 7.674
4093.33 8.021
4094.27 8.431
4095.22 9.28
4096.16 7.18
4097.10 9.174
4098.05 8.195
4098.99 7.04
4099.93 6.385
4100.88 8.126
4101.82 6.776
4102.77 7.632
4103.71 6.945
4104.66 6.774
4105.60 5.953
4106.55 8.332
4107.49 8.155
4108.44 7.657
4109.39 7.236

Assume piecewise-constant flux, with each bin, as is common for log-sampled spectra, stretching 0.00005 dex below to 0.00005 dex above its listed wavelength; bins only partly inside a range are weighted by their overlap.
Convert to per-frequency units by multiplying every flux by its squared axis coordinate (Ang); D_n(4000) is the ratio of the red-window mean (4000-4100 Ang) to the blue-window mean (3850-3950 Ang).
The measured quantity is 1.3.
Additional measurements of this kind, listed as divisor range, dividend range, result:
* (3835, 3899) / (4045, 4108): 1.35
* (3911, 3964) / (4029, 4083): 1.26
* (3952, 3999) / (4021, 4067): 1.31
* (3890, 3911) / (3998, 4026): 1.40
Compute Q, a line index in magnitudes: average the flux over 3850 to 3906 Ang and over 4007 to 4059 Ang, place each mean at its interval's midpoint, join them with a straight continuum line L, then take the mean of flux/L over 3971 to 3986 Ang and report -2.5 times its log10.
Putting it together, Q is 0.27 mag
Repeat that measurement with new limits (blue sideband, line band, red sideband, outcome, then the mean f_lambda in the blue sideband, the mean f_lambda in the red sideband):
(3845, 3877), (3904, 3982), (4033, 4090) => 0.18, 8.67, 9.86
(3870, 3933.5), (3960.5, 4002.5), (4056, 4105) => 0.10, 7.83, 9.28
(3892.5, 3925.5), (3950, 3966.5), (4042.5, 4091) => 0.12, 8.18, 9.85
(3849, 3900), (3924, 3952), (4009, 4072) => 0.08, 7.86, 9.84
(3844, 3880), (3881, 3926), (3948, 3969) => 0.03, 8.53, 7.48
